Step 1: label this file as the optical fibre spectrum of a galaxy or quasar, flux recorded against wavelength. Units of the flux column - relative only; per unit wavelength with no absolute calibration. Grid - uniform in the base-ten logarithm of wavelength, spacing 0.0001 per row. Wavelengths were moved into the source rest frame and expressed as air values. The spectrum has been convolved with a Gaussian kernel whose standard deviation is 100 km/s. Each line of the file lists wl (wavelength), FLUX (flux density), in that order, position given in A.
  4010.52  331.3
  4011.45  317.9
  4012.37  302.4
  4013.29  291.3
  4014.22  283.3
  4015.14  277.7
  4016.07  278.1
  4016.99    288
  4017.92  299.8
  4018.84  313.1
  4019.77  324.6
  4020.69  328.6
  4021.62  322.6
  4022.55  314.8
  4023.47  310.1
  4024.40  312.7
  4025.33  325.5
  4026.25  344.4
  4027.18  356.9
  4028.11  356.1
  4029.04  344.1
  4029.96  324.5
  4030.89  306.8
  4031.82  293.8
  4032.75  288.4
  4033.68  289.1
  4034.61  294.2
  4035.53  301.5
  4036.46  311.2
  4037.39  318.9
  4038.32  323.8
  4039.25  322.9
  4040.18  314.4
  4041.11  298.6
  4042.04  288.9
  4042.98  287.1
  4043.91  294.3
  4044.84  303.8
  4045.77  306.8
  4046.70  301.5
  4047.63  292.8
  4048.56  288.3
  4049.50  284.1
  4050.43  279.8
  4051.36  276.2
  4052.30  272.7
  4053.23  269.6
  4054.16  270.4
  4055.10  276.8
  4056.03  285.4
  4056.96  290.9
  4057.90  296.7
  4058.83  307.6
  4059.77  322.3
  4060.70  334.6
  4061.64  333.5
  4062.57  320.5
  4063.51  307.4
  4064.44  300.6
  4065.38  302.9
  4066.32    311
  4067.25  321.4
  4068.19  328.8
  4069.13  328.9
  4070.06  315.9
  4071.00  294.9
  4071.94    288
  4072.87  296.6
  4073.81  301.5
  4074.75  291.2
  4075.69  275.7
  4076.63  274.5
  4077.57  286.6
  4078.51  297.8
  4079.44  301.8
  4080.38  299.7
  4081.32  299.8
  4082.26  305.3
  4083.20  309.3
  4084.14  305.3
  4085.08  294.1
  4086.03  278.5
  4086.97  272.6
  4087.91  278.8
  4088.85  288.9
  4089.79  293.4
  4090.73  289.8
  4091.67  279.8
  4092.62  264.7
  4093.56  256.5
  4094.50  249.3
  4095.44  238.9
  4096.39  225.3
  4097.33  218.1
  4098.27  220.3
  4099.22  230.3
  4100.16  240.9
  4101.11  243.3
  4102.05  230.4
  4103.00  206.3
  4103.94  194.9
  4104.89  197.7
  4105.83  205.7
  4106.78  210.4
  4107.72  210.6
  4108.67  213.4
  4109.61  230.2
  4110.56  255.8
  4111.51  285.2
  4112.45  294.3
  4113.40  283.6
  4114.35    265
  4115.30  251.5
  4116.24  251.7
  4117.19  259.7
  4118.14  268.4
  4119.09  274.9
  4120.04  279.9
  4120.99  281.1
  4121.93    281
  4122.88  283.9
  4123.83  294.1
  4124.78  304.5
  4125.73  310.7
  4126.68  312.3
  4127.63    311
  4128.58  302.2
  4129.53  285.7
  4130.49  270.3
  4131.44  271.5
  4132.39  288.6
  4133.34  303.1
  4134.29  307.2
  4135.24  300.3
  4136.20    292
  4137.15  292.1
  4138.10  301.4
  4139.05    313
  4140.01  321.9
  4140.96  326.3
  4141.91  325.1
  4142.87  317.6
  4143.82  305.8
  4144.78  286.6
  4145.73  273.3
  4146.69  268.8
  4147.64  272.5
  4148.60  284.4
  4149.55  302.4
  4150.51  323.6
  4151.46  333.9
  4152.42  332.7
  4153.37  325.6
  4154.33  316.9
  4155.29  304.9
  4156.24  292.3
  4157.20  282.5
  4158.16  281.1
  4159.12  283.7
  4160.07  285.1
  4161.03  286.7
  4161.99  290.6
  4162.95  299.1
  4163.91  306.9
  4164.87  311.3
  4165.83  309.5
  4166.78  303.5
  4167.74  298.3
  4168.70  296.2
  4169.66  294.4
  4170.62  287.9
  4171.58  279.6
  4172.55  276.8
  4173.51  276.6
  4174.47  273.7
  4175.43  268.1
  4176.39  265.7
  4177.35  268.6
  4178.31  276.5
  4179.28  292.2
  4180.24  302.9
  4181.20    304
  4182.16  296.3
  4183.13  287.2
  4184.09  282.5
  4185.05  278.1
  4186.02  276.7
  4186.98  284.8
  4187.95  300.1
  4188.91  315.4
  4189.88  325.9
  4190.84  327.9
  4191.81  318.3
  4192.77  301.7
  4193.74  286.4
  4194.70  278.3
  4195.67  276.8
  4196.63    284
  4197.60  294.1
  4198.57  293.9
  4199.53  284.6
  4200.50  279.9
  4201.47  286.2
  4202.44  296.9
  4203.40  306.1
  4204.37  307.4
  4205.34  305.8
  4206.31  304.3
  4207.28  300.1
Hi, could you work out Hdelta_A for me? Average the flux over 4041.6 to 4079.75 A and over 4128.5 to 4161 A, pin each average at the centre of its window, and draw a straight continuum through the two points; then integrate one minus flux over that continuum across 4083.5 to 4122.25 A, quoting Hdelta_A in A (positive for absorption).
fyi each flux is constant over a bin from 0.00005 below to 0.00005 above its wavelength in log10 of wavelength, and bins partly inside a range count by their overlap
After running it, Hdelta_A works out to 5.8 A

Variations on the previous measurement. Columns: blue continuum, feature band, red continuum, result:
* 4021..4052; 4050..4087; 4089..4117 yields -2.93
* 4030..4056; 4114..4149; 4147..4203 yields 0.46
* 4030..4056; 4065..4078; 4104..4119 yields -1.28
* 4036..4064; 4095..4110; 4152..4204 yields 3.90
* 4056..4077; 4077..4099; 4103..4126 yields 0.67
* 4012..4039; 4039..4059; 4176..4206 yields 1.17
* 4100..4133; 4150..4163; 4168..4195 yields -1.10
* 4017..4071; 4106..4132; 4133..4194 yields 2.55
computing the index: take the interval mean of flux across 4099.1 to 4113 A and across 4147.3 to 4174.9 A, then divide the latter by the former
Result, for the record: 1.3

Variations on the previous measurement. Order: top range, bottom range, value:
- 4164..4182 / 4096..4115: 1.24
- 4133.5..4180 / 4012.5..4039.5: 0.95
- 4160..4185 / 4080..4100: 1.07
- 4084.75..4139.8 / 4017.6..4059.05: 0.87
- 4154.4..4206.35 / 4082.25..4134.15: 1.10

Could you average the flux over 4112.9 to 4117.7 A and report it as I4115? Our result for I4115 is 262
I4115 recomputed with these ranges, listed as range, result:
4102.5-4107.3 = 203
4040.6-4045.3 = 294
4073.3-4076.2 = 289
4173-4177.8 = 271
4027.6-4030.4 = 342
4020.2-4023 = 322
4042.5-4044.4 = 290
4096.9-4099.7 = 223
